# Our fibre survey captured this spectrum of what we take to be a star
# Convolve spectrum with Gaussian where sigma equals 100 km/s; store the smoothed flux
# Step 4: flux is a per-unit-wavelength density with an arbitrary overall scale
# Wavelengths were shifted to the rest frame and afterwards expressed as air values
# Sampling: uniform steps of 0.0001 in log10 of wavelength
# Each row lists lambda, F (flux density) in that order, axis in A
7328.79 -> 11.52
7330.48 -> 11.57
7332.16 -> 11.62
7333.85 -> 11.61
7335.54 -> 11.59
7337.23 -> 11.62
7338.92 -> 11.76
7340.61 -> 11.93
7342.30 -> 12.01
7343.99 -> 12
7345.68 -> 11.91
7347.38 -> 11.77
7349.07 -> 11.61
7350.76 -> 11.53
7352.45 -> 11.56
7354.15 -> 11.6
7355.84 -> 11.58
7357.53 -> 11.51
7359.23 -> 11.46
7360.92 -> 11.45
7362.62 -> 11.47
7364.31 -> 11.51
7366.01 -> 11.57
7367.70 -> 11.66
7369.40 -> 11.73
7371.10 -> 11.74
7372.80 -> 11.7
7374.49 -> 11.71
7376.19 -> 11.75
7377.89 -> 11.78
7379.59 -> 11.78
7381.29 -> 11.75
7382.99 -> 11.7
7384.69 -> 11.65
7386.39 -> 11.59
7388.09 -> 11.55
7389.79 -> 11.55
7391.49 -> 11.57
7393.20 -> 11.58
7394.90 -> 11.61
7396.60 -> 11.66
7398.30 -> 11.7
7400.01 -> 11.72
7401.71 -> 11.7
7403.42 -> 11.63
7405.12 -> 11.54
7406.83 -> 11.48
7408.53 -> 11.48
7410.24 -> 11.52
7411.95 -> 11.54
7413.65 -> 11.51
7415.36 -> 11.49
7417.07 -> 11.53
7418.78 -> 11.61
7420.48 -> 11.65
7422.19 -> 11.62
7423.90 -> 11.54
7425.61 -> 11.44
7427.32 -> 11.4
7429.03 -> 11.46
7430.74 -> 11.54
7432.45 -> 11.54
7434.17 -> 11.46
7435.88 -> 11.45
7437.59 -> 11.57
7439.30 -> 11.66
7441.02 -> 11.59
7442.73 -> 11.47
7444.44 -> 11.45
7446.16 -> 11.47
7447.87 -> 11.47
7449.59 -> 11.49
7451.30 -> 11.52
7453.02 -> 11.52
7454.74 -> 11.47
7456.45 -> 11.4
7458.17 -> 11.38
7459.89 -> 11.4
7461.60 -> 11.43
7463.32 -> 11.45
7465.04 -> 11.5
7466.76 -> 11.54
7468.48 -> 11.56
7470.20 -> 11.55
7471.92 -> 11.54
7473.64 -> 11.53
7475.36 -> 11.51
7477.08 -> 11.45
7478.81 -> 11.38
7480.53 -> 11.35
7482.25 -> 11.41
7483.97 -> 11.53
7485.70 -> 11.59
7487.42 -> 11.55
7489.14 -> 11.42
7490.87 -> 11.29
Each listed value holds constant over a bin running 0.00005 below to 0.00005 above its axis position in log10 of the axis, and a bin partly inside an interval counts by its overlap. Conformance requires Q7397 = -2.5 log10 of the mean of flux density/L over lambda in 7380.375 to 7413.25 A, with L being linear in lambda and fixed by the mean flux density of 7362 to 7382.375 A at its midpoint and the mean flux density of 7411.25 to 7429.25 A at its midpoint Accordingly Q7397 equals 0.00 mag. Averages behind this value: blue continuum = 11.7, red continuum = 11.5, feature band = 11.6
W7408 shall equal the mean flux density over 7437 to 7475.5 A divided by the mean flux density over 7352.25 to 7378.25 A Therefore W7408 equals 0.99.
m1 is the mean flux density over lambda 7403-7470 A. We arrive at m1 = 11.5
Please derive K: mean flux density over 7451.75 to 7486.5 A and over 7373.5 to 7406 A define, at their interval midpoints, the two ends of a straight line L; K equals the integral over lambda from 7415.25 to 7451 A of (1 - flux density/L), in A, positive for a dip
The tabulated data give 0.1 A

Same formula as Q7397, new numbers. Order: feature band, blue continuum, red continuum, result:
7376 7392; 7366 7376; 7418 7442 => 0.000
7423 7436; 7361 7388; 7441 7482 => 0.006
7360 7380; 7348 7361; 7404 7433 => -0.010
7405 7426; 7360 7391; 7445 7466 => 0.002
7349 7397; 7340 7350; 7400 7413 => 0.010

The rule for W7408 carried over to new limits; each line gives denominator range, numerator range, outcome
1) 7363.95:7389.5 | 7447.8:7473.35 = 0.98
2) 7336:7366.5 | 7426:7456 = 0.99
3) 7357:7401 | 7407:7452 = 0.99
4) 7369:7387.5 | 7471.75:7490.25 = 0.98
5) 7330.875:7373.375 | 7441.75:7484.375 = 0.98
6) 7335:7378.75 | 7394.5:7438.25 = 0.99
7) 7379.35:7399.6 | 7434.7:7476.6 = 0.99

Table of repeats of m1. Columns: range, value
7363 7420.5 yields 11.6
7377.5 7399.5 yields 11.6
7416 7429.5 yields 11.5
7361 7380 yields 11.7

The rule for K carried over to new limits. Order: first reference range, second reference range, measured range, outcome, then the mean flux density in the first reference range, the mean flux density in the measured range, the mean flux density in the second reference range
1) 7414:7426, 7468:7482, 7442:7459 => 0.1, 11.6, 11.5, 11.5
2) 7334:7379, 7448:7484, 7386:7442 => 0.0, 11.7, 11.6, 11.5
